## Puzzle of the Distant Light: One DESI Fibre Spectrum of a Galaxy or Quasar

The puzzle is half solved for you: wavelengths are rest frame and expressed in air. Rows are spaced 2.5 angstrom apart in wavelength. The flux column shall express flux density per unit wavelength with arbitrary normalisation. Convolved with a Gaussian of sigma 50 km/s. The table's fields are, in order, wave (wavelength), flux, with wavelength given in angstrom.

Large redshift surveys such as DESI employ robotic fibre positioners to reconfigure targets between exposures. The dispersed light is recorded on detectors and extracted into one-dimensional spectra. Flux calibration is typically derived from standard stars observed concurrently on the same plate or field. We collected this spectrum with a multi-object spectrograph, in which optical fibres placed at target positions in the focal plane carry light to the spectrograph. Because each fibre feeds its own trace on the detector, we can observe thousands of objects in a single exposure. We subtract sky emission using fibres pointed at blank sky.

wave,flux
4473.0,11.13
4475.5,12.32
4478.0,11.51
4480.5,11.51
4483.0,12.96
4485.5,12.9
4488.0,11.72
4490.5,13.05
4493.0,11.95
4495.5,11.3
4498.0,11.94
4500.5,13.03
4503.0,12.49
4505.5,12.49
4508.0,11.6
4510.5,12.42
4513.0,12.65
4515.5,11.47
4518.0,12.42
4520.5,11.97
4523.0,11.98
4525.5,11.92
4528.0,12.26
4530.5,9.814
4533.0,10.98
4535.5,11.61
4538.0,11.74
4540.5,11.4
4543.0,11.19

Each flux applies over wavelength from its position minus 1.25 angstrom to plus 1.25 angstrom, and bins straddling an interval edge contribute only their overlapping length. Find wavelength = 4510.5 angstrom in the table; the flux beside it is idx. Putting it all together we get 12.42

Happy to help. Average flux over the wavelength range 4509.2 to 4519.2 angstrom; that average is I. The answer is 12.2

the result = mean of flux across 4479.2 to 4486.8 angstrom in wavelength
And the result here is 12.4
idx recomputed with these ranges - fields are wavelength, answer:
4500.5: 13.03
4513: 12.65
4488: 11.72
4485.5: 12.9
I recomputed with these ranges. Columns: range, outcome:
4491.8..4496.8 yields 11.6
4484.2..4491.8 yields 12.6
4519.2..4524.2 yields 12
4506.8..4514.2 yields 12.2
